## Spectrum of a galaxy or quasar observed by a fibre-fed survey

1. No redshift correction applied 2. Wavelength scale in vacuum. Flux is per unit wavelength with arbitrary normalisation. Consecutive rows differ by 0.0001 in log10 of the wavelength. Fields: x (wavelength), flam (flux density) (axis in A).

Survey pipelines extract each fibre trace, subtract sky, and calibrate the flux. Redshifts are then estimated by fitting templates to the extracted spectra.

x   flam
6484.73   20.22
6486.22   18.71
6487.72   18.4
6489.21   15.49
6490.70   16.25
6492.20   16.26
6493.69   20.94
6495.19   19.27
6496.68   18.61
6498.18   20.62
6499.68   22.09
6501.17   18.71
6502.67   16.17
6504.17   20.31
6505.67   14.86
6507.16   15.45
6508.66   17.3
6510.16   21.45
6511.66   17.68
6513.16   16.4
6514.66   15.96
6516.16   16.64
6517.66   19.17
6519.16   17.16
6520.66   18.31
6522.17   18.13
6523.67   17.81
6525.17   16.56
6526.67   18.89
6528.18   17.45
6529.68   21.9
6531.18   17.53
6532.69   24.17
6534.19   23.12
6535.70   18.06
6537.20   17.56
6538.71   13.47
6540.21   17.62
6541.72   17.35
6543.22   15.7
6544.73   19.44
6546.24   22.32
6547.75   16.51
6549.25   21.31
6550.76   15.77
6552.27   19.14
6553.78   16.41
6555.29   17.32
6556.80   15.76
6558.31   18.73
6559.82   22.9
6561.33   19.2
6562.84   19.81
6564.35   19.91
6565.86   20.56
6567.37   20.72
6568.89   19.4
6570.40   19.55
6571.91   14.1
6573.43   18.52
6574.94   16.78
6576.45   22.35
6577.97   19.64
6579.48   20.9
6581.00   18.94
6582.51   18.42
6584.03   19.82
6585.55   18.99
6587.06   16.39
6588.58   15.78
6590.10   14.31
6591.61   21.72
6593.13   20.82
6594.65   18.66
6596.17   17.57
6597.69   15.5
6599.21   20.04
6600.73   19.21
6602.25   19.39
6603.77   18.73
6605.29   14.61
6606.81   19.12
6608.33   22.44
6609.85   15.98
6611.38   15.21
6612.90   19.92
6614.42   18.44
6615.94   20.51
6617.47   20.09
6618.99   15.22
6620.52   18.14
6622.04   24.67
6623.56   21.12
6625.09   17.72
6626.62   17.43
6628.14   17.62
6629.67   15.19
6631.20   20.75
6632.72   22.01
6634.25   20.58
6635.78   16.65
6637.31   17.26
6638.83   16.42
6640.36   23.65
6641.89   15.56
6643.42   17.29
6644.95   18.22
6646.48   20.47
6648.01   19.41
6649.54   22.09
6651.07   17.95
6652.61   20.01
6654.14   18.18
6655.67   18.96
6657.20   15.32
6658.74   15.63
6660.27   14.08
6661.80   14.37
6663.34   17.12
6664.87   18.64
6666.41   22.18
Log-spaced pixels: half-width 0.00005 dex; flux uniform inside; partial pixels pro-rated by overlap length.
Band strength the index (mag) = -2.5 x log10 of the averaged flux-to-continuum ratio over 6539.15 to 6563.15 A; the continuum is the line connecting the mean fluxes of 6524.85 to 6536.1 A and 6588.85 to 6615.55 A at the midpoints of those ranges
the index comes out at 0.06 mag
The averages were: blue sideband 19.9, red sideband 18.3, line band 18.4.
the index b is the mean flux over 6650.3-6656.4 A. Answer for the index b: 18.8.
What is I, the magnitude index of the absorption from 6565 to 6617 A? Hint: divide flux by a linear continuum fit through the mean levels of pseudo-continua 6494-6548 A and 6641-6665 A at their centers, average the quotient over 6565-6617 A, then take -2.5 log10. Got -0.036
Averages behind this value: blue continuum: 18.4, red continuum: 17.7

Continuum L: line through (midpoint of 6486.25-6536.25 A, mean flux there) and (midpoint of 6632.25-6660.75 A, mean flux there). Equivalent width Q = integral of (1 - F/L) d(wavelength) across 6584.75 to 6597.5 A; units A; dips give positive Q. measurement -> 0.34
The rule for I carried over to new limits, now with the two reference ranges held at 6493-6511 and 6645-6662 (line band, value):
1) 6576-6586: -0.08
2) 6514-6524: 0.07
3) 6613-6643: -0.05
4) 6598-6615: -0.01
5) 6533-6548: 0.01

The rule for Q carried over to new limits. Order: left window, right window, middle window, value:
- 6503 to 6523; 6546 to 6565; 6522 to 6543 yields -0.44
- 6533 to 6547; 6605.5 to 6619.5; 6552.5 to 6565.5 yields -0.25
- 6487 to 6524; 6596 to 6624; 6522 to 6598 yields -1.09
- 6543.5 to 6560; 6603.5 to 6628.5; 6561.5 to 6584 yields -0.91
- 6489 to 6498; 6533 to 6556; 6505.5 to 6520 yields 0.67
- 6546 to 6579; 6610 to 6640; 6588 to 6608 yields 0.60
